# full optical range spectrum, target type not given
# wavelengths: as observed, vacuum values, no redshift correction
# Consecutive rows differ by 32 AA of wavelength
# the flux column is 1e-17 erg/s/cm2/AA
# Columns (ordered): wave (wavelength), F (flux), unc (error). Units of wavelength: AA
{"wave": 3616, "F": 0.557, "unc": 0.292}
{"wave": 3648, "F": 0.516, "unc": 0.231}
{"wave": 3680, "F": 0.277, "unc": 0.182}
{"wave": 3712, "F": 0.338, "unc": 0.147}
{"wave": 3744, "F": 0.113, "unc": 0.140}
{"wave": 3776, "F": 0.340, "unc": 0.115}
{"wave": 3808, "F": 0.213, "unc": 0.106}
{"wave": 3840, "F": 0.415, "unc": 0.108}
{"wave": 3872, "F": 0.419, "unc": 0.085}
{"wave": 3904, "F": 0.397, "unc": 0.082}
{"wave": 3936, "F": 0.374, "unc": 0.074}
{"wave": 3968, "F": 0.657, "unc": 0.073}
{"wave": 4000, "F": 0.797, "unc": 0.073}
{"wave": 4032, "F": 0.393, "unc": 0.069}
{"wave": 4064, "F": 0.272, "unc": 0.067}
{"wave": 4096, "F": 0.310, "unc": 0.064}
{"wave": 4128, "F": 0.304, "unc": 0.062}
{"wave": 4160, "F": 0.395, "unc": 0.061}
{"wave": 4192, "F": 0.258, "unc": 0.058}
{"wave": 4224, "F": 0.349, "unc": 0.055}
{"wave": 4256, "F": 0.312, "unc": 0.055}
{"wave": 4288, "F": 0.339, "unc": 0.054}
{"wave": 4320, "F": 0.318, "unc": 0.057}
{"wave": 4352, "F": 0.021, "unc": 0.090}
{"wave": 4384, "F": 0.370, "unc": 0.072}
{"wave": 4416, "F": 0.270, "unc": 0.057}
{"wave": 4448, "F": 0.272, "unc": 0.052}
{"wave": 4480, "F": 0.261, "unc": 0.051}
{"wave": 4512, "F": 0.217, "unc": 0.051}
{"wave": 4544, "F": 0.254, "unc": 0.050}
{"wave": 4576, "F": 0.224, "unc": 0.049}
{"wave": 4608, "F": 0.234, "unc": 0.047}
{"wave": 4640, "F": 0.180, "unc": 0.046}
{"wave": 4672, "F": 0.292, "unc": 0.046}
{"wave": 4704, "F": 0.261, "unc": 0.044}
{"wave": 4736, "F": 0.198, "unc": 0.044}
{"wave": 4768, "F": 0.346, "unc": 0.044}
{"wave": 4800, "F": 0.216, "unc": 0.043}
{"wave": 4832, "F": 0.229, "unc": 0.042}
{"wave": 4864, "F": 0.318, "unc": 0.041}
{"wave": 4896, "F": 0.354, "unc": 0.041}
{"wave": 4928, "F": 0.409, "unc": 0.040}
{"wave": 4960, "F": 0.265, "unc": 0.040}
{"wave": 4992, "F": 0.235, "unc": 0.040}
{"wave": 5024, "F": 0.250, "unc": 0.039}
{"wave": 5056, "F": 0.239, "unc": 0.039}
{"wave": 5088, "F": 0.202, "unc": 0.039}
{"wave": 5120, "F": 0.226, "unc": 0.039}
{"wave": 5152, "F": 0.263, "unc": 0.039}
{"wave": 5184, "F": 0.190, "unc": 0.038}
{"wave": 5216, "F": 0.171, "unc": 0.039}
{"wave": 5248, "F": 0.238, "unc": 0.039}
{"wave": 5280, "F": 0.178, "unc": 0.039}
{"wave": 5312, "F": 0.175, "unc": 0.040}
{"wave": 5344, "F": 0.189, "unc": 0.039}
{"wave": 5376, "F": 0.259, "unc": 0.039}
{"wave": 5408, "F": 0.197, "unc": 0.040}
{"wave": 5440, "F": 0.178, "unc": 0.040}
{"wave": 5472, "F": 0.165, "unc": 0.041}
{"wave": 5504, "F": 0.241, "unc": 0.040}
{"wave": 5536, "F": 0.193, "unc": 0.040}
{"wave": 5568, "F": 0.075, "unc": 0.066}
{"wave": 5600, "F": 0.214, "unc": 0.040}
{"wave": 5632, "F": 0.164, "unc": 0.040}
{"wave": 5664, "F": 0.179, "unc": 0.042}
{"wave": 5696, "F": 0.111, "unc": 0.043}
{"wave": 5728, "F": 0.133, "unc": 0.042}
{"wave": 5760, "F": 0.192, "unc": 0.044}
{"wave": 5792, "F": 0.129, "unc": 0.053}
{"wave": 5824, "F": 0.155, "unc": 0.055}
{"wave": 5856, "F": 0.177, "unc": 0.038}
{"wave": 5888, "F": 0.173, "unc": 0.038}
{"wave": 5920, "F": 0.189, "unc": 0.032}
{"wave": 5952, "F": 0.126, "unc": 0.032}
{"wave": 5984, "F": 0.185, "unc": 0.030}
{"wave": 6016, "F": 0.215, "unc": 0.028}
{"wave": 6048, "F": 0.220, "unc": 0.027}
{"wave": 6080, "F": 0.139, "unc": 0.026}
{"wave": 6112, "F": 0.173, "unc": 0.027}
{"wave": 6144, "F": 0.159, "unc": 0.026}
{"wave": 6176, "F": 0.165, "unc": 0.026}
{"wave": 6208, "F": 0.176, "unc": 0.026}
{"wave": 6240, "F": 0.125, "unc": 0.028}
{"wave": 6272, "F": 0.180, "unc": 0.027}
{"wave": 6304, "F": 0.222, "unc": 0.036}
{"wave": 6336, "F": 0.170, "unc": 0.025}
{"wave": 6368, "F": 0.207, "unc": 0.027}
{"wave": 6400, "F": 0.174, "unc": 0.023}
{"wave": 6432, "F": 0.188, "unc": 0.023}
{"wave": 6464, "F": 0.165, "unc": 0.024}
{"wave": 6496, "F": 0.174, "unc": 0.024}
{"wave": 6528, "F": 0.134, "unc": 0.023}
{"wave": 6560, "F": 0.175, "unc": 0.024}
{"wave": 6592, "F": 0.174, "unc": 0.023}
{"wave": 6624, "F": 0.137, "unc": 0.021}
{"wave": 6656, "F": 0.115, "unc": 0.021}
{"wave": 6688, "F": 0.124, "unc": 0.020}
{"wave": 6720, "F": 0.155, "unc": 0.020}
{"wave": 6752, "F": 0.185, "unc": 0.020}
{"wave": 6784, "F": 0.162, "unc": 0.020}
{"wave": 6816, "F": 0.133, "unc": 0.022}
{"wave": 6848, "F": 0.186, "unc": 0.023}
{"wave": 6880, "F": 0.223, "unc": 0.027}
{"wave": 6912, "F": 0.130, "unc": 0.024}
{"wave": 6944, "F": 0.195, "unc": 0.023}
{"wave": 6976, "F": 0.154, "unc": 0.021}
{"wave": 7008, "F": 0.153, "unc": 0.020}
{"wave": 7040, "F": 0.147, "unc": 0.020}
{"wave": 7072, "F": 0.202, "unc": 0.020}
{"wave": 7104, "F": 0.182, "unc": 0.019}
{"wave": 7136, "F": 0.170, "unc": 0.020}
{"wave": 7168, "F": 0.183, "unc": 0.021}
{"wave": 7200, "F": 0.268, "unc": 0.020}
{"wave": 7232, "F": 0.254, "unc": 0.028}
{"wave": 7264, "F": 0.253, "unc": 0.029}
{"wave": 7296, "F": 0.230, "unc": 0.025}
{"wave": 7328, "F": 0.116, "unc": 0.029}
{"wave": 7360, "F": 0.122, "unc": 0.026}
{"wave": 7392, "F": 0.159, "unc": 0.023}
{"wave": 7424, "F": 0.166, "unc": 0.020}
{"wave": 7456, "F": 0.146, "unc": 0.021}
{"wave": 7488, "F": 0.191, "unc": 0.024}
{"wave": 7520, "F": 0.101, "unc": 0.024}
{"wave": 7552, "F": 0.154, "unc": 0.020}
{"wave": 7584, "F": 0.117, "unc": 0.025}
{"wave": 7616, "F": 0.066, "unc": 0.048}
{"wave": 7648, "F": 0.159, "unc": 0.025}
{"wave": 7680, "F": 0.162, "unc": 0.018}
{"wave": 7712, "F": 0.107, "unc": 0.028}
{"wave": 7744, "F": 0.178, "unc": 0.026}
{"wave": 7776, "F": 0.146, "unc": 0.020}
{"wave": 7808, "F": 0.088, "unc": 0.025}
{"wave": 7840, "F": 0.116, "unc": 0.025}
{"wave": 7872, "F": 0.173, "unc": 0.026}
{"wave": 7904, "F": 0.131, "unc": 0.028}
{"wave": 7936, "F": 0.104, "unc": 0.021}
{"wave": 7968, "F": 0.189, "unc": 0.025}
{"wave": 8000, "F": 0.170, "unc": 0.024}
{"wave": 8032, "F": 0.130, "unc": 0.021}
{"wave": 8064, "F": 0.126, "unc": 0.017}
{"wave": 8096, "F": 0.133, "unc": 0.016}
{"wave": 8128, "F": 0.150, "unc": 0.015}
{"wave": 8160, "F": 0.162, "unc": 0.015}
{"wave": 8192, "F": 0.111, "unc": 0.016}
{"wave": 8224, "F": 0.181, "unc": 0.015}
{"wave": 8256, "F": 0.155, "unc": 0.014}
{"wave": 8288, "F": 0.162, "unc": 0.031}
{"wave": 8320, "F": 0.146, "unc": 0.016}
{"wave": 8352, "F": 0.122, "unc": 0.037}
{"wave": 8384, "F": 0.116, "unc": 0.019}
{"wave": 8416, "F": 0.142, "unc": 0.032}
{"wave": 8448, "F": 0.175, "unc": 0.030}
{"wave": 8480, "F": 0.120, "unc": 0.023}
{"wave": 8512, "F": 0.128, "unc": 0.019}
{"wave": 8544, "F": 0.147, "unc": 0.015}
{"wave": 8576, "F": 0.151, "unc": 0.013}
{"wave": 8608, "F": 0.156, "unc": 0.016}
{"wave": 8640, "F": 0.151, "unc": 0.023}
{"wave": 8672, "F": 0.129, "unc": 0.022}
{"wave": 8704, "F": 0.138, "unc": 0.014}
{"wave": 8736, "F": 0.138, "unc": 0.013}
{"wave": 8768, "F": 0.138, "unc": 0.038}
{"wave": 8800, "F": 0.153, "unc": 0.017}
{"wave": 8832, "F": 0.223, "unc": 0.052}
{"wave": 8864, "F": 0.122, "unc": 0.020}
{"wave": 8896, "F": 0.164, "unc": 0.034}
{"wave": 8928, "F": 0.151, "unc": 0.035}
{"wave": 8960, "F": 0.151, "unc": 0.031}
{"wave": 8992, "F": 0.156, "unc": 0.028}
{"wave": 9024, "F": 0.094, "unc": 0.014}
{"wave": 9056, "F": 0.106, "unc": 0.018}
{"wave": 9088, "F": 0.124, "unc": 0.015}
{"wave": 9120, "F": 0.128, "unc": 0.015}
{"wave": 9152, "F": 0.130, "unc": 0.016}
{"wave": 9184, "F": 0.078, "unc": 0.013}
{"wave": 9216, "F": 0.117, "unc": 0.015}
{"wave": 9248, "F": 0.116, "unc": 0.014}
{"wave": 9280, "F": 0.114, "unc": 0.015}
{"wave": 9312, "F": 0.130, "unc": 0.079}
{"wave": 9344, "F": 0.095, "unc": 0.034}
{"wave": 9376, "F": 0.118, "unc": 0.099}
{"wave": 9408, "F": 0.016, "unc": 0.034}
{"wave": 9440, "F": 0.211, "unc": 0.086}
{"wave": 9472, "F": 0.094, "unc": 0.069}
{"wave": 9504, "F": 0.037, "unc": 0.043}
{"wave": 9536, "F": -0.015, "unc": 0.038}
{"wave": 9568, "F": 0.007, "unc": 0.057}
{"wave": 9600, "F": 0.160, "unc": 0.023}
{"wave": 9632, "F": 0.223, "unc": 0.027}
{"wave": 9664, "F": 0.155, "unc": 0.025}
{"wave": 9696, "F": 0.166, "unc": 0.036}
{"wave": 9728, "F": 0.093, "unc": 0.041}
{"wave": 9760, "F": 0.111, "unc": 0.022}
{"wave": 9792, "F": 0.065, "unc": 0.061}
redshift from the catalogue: 1.581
